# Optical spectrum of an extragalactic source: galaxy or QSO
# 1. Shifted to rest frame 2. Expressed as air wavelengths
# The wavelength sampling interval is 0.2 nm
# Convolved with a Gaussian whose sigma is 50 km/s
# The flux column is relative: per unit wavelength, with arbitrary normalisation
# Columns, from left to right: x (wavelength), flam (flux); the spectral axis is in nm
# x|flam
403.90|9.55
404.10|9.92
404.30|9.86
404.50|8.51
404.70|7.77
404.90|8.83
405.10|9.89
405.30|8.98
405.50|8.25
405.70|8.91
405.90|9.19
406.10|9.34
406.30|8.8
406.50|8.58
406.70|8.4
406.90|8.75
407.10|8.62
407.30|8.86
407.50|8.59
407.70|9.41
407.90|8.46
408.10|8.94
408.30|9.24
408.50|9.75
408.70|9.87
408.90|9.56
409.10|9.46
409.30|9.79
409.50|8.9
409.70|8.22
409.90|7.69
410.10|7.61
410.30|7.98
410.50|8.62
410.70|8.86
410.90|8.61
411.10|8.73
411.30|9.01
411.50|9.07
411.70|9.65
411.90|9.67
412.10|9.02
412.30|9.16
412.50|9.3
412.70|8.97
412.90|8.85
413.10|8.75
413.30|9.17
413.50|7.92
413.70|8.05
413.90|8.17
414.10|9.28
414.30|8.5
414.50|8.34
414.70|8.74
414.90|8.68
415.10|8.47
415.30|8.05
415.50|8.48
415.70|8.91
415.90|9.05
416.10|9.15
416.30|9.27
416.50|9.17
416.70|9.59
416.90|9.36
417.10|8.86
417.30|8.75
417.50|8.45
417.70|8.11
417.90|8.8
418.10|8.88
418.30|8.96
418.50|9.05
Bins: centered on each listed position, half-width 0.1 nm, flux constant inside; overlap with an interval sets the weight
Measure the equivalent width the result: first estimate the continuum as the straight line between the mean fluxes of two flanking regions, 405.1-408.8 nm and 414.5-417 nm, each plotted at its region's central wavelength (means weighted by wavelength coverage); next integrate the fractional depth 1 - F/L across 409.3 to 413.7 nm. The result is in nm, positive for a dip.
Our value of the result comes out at 0.08 nm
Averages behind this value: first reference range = 8.97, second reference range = 8.89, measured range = 8.76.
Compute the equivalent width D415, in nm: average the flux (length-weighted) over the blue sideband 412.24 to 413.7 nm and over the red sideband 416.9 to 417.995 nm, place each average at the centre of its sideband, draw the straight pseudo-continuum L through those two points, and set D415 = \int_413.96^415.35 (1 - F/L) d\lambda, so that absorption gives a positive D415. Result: 0.027 nm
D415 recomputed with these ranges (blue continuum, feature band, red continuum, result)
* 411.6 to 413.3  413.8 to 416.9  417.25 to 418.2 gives 0.014 nm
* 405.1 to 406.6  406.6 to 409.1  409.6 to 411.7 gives -0.088 nm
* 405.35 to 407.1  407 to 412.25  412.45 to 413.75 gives -0.111 nm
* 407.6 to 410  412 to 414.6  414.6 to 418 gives 0.060 nm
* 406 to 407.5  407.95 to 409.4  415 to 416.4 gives -0.120 nm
